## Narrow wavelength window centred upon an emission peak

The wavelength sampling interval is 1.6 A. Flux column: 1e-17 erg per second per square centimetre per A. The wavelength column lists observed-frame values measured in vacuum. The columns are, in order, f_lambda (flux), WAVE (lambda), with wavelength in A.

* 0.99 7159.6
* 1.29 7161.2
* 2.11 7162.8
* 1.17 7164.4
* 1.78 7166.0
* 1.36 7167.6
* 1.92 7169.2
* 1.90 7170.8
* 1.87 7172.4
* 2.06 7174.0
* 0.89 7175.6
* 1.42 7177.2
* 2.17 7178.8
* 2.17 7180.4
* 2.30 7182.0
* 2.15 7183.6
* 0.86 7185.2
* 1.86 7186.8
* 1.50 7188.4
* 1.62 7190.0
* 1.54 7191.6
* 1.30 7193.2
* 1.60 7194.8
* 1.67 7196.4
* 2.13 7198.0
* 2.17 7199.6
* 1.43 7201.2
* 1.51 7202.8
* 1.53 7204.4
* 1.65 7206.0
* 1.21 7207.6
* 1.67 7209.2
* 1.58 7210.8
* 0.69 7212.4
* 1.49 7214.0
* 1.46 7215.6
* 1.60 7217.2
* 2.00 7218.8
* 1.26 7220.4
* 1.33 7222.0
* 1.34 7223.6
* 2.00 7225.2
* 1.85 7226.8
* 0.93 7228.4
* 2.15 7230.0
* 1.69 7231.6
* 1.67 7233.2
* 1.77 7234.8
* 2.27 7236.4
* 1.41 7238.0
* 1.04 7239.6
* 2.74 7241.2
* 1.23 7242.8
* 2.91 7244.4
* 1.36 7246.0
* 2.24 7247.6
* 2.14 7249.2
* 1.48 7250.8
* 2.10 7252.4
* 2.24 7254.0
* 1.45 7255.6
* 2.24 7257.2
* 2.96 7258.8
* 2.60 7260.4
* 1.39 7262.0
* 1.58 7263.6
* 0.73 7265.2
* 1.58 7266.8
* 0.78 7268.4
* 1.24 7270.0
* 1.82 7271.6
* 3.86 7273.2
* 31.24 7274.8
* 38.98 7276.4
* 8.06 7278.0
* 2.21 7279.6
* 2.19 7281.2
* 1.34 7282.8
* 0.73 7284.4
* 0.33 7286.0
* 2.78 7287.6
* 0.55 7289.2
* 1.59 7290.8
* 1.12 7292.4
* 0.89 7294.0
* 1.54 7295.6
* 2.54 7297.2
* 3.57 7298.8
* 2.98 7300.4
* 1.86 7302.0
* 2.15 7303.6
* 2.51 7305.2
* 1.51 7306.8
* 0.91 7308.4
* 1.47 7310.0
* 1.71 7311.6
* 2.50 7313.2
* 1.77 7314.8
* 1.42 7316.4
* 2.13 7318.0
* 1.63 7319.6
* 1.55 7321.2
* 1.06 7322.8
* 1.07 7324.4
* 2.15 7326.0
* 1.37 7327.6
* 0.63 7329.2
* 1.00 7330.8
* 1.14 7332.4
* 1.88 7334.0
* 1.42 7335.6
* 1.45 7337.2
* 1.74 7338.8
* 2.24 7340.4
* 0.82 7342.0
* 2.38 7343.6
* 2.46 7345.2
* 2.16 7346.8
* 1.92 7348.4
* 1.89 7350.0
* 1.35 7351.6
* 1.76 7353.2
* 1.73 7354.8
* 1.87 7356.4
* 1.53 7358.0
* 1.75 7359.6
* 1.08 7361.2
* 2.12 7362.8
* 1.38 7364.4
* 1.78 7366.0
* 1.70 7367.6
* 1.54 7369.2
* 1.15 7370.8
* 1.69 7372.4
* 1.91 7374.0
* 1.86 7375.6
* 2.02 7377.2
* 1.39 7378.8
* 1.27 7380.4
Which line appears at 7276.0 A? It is H-alpha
